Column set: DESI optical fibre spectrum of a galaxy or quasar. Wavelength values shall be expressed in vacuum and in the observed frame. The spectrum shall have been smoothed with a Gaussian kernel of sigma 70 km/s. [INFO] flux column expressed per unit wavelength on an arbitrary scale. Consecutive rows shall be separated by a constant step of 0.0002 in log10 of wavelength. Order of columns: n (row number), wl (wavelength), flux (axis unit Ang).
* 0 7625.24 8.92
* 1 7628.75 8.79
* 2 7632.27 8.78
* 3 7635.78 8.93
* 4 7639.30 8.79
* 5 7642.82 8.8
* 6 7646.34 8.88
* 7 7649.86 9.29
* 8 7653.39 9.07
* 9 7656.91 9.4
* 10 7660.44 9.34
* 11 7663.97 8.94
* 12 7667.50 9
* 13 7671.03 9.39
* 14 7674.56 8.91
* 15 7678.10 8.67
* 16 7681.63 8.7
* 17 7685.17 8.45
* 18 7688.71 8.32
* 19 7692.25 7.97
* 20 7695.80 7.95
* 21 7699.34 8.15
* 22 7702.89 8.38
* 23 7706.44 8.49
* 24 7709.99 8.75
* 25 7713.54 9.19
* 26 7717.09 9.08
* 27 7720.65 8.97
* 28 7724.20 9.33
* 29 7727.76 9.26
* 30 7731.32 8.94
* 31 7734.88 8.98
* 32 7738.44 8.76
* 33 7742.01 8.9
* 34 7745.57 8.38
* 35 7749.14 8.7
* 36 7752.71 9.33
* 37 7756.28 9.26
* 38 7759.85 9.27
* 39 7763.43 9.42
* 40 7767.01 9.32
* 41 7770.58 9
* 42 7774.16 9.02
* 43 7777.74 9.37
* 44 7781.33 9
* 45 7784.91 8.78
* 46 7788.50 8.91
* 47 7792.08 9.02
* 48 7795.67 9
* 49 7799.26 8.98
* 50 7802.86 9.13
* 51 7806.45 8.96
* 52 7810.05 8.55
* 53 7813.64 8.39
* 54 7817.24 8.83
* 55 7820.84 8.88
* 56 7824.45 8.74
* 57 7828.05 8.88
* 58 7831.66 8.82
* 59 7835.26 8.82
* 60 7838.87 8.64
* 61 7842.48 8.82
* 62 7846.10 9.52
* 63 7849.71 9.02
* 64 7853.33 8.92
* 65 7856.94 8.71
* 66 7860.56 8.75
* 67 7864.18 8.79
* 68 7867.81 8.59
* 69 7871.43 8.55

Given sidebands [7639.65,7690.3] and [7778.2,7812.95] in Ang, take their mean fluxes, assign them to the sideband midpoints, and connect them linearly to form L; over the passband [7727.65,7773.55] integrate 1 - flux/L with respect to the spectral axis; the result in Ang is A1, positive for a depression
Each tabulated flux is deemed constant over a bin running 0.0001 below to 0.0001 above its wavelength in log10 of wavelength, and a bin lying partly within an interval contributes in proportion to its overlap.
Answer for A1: -0.5 Ang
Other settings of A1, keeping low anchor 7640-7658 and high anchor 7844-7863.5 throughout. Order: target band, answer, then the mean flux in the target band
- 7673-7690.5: 0.9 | 8.61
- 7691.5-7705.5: 1.4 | 8.14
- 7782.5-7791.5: 0.1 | 8.89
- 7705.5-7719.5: 0.2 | 8.9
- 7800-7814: 0.3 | 8.81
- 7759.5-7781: -0.5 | 9.21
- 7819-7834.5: 0.3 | 8.83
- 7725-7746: 0.2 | 8.92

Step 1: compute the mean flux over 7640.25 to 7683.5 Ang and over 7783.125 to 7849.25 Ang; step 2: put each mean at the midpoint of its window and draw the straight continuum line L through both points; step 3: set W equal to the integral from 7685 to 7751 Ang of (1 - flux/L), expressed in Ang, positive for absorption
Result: 2.1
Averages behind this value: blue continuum 9.03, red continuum 8.87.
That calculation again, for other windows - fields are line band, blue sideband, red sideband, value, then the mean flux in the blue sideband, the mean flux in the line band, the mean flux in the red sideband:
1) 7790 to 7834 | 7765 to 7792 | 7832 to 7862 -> 0.7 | 9.06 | 8.85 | 8.9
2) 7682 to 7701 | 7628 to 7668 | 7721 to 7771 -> 1.7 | 9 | 8.21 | 9.06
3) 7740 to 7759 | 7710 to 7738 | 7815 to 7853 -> 0.2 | 9.07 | 8.93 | 8.89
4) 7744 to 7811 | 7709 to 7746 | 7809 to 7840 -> -1.3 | 8.99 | 9.03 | 8.74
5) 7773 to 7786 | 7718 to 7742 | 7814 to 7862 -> -0.2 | 9.03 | 9.06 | 8.86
